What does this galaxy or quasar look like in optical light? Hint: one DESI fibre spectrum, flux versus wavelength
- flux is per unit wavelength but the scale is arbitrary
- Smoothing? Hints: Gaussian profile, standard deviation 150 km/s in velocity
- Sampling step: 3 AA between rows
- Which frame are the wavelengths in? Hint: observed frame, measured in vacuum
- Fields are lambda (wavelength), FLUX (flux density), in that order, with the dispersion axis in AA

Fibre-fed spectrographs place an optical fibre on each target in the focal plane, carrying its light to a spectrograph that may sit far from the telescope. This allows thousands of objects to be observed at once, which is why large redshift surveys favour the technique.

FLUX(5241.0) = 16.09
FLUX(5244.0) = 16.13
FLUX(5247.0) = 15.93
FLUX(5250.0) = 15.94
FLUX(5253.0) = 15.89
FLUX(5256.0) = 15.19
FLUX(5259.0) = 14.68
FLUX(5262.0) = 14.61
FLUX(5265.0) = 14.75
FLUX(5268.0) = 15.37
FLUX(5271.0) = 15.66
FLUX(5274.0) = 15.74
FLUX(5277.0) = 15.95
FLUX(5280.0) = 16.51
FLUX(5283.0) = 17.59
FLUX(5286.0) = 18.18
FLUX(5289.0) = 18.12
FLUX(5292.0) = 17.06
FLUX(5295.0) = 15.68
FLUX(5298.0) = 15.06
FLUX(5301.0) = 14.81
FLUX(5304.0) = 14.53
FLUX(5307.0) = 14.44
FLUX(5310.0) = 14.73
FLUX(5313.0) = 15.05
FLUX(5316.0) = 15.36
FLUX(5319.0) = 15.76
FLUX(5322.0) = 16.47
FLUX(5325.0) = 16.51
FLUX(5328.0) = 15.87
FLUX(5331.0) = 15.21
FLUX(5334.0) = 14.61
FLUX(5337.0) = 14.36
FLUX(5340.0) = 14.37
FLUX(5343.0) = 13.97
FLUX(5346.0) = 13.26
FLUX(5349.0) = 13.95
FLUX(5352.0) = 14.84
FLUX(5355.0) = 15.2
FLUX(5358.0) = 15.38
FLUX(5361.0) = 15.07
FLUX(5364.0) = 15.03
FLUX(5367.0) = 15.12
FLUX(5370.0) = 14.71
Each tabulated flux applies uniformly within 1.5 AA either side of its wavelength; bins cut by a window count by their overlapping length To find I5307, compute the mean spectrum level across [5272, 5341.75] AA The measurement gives 15.7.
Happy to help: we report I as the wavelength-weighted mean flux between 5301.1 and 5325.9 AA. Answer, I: 15.3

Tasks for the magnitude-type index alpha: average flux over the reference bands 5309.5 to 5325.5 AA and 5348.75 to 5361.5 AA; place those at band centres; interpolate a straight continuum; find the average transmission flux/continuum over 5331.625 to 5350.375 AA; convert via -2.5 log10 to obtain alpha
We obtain 0.08 mag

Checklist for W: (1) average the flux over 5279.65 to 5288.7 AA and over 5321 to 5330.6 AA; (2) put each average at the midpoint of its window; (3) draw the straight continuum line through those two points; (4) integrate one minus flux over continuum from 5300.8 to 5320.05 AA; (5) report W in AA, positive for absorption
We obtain 2.01 AA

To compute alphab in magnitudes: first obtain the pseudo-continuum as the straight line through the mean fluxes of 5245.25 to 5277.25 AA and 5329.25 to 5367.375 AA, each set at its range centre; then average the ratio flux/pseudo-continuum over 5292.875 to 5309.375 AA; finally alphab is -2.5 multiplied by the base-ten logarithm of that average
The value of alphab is 0.01 mag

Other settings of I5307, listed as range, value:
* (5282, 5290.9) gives 17.9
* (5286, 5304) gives 16.2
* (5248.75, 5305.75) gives 15.9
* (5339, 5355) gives 14.2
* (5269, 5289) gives 16.7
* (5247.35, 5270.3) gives 15.3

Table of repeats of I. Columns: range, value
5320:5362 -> 14.9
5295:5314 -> 14.8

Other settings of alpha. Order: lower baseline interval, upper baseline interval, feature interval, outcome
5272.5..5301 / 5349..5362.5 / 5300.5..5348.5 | 0.054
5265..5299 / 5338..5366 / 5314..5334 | -0.032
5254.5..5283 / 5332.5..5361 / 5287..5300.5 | -0.086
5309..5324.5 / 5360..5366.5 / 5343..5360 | 0.051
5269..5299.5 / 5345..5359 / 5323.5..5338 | -0.012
